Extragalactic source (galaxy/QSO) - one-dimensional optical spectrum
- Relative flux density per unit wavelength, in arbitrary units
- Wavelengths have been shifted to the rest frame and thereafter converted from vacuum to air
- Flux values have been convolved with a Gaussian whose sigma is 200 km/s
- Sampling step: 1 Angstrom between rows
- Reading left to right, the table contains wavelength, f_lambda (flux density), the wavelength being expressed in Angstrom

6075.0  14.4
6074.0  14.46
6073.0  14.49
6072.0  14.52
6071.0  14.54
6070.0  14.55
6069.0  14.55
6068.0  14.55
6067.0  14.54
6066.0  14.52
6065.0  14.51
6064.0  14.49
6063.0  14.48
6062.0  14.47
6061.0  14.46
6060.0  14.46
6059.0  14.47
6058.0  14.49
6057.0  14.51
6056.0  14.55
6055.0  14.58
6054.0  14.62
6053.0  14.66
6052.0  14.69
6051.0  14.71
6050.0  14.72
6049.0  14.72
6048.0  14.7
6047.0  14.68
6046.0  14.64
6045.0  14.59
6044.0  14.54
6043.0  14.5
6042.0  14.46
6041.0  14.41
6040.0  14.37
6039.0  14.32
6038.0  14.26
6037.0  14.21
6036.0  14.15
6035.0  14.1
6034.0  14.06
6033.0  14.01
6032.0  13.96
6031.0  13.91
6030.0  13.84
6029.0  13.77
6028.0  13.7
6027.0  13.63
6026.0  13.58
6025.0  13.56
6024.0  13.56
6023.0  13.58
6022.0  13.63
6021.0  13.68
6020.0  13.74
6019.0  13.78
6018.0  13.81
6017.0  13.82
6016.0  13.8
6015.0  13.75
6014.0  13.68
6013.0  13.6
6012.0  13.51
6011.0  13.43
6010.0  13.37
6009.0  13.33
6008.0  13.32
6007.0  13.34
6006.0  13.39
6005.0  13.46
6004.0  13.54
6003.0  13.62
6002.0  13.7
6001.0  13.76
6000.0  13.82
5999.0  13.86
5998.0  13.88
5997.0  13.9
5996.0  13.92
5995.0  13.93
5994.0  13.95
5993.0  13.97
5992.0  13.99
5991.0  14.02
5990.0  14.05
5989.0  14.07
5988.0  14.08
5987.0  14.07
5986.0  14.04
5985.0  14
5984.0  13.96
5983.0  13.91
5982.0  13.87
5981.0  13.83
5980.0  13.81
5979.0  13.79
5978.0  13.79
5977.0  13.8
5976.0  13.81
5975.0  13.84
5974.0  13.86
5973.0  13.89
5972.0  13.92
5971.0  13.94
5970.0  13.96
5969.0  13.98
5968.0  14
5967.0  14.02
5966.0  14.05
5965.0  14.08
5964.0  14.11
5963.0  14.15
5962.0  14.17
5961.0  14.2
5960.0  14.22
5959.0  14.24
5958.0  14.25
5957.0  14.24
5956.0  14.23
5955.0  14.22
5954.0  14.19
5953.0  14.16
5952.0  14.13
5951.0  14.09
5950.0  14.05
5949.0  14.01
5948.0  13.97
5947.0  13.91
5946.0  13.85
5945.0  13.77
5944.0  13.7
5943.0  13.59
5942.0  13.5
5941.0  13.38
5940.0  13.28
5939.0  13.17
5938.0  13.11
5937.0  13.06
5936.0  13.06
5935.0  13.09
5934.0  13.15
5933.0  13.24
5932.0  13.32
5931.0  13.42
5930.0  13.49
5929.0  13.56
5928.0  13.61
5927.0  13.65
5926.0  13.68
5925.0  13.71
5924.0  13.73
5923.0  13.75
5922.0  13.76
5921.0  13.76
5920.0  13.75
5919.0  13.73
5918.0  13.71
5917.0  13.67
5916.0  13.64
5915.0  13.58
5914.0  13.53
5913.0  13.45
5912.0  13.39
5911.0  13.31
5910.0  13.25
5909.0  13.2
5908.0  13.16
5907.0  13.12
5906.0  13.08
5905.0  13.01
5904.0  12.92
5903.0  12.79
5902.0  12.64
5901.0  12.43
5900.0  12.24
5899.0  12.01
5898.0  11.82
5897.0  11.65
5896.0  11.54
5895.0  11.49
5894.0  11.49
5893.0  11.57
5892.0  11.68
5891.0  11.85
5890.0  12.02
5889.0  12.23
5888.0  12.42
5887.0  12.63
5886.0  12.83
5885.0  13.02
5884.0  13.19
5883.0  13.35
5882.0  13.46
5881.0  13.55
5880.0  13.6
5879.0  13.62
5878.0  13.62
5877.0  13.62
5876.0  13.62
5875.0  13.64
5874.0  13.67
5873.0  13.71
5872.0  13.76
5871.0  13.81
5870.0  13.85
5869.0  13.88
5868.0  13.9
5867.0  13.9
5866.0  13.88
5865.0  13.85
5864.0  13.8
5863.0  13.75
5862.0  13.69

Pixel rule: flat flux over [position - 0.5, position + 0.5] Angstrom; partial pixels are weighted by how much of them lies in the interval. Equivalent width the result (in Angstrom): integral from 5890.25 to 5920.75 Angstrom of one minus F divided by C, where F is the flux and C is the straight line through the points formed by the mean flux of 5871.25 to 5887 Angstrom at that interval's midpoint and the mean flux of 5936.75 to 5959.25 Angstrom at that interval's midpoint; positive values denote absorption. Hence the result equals 1.9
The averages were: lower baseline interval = 13.5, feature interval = 12.8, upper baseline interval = 13.8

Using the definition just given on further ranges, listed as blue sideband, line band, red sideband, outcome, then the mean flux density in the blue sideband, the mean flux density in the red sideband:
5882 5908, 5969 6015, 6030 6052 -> -0.3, 12.4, 14.4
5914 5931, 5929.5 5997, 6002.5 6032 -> -1.0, 13.7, 13.6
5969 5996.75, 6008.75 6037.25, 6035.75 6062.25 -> 1.1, 13.9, 14.5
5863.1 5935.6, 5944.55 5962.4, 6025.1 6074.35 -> -0.7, 13.2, 14.4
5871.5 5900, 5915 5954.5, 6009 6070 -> -1.3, 12.7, 14.2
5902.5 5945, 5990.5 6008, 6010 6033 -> -0.2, 13.4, 13.7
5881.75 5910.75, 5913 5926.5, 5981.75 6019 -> -1.0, 12.5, 13.8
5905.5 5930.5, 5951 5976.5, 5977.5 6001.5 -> -0.5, 13.5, 13.9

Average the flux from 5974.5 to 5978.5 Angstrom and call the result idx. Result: 13.8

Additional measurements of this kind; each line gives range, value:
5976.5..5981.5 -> 13.8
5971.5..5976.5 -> 13.9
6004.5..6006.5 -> 13.4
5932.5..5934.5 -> 13.2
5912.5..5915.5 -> 13.5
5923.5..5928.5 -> 13.7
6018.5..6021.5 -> 13.7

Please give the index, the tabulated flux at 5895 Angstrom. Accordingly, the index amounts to 11.49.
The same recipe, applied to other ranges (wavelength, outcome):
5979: 13.79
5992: 13.99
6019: 13.78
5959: 14.24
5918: 13.71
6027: 13.63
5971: 13.94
